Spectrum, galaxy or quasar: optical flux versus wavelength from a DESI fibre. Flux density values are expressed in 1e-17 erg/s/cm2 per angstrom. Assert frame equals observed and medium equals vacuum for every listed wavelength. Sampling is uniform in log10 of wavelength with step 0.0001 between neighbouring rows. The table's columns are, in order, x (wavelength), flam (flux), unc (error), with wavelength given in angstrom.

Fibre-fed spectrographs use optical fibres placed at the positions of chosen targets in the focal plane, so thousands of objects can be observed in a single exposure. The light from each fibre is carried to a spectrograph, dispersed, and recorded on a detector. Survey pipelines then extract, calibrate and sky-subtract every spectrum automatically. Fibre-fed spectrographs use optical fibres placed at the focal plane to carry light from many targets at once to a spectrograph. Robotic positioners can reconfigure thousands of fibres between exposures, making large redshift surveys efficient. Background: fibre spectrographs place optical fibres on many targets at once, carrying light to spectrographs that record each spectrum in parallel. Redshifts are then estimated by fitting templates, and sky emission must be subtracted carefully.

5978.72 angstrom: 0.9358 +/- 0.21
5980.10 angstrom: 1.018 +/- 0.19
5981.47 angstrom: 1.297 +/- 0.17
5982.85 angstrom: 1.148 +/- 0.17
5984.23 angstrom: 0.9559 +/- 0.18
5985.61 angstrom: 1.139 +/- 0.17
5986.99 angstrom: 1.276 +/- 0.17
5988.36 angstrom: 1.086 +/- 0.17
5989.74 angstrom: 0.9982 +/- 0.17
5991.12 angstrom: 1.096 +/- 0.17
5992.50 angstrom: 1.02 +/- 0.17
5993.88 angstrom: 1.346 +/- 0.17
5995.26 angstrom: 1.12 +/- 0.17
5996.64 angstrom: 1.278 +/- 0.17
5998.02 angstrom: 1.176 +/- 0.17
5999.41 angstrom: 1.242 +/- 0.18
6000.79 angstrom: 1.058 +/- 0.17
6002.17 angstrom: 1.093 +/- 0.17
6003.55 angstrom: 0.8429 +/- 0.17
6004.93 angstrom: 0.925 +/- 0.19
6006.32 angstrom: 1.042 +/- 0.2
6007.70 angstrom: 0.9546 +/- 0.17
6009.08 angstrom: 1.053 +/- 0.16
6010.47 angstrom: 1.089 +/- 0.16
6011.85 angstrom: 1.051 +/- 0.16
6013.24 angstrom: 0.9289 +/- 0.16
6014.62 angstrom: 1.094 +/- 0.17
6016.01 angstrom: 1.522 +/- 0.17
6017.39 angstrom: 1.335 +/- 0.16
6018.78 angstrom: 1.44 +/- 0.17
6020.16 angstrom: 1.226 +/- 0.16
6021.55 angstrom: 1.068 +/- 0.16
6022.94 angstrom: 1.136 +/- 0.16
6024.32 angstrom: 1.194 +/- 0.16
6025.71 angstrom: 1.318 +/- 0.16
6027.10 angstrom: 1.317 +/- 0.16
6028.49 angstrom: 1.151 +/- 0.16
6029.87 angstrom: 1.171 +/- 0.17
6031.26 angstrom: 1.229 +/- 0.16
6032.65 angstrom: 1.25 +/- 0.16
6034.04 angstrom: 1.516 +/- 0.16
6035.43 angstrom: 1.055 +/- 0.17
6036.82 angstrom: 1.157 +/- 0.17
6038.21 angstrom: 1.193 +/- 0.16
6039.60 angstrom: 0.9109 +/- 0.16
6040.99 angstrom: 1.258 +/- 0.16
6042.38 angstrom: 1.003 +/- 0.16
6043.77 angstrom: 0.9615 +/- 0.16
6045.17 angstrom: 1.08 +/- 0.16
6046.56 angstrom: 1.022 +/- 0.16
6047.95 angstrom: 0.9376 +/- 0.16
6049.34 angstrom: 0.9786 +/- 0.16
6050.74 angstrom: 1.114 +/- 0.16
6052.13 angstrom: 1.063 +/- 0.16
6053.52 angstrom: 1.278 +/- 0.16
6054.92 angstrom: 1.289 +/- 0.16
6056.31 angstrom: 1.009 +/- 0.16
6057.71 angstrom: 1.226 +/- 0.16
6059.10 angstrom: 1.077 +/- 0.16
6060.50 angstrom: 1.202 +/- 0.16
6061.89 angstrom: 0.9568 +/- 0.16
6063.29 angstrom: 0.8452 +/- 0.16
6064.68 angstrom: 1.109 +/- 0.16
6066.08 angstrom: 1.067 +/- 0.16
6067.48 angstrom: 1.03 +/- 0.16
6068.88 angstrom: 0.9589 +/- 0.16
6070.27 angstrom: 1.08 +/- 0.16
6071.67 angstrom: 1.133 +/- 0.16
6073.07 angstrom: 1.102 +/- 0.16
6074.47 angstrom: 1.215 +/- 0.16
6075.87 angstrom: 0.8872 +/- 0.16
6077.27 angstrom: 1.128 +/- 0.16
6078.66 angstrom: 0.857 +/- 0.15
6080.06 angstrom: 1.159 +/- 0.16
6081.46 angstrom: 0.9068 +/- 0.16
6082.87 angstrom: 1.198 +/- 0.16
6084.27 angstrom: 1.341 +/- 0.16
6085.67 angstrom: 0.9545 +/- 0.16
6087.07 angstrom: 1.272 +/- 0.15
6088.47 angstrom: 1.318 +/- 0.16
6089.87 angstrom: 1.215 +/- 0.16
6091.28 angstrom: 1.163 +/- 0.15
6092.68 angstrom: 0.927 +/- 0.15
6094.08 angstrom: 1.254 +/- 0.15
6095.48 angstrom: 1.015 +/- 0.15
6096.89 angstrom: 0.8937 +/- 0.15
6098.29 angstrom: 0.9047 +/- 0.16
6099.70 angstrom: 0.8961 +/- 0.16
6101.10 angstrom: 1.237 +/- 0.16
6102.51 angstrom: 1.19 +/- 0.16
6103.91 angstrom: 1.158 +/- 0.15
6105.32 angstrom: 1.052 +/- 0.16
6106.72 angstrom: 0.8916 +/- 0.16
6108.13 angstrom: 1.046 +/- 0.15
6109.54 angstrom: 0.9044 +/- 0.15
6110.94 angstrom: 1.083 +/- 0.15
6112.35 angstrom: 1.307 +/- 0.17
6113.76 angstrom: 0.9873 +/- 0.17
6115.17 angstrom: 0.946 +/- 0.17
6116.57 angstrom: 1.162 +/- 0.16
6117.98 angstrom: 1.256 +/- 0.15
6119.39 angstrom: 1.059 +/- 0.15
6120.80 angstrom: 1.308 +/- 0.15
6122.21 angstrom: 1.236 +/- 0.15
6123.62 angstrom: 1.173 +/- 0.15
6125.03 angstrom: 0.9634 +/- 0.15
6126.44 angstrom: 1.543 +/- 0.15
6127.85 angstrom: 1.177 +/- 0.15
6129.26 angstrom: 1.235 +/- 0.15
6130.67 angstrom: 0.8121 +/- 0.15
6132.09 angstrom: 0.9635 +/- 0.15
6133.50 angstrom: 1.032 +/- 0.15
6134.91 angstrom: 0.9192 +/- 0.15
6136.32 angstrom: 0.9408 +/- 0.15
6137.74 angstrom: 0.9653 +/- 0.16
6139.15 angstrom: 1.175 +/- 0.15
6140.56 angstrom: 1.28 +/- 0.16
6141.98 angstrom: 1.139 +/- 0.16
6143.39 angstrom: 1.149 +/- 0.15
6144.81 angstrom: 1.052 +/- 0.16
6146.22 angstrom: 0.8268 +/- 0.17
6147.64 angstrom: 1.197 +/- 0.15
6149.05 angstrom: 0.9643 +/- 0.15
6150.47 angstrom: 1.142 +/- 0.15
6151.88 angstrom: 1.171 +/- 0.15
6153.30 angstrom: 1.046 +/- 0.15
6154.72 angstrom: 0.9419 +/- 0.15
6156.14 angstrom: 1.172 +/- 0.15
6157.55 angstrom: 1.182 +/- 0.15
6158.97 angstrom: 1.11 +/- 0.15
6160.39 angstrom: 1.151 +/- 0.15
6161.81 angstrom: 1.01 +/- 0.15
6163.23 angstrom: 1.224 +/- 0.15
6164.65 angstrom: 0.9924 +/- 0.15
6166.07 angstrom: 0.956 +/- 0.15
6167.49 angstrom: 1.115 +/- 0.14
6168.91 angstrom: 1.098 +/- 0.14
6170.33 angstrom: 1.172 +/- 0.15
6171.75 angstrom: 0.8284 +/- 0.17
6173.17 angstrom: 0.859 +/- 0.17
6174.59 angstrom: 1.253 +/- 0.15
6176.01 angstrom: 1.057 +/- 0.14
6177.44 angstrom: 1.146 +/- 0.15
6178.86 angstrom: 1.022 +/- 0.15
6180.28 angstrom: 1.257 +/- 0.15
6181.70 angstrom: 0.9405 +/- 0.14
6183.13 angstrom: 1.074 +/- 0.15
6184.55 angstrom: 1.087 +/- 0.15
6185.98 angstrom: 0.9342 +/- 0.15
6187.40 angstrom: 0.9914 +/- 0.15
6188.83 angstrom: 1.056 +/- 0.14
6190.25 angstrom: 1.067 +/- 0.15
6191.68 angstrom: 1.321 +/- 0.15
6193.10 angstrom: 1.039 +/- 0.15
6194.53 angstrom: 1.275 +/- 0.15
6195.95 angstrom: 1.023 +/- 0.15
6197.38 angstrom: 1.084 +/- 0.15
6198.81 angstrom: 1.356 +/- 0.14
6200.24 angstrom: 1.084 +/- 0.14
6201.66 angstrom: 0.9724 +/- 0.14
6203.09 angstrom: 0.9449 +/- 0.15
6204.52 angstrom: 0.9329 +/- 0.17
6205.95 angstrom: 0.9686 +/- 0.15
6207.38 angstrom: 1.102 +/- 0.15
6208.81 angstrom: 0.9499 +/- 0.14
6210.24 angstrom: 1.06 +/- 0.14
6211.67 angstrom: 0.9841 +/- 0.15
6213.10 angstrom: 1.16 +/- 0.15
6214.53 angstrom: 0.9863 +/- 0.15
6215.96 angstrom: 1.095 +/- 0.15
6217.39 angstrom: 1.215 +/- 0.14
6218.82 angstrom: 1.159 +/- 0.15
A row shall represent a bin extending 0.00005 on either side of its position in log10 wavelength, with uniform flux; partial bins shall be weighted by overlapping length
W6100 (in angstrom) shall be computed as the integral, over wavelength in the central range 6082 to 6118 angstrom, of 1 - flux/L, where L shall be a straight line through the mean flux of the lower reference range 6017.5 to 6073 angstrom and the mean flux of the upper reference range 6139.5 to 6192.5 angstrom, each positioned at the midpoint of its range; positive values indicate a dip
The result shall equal 0.4 angstrom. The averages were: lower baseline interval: 1.13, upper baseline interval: 1.08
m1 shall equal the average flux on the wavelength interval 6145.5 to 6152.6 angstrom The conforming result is 1.06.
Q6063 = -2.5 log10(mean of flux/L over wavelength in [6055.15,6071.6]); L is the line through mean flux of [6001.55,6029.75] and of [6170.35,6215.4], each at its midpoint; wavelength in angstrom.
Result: 0.06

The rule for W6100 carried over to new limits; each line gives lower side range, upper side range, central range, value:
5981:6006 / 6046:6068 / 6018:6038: -2.51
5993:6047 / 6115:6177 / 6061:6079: 1.48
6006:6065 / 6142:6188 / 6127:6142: 0.34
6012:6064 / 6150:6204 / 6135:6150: 0.47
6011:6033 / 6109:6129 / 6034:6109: 6.38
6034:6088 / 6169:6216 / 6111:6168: -1.42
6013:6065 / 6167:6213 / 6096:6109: 1.01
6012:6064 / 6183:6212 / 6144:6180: 0.39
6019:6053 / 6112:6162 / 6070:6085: 0.46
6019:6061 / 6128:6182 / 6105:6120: 0.47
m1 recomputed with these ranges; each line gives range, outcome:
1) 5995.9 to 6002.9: 1.17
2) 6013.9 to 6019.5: 1.35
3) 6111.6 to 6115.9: 1.08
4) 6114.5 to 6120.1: 1.11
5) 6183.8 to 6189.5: 1.02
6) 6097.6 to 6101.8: 1.01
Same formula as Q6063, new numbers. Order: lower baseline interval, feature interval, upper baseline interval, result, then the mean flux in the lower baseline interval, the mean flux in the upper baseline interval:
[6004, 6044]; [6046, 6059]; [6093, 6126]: 0.03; 1.16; 1.09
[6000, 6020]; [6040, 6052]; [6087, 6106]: 0.06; 1.11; 1.1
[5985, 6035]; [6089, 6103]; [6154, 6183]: 0.04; 1.16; 1.07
